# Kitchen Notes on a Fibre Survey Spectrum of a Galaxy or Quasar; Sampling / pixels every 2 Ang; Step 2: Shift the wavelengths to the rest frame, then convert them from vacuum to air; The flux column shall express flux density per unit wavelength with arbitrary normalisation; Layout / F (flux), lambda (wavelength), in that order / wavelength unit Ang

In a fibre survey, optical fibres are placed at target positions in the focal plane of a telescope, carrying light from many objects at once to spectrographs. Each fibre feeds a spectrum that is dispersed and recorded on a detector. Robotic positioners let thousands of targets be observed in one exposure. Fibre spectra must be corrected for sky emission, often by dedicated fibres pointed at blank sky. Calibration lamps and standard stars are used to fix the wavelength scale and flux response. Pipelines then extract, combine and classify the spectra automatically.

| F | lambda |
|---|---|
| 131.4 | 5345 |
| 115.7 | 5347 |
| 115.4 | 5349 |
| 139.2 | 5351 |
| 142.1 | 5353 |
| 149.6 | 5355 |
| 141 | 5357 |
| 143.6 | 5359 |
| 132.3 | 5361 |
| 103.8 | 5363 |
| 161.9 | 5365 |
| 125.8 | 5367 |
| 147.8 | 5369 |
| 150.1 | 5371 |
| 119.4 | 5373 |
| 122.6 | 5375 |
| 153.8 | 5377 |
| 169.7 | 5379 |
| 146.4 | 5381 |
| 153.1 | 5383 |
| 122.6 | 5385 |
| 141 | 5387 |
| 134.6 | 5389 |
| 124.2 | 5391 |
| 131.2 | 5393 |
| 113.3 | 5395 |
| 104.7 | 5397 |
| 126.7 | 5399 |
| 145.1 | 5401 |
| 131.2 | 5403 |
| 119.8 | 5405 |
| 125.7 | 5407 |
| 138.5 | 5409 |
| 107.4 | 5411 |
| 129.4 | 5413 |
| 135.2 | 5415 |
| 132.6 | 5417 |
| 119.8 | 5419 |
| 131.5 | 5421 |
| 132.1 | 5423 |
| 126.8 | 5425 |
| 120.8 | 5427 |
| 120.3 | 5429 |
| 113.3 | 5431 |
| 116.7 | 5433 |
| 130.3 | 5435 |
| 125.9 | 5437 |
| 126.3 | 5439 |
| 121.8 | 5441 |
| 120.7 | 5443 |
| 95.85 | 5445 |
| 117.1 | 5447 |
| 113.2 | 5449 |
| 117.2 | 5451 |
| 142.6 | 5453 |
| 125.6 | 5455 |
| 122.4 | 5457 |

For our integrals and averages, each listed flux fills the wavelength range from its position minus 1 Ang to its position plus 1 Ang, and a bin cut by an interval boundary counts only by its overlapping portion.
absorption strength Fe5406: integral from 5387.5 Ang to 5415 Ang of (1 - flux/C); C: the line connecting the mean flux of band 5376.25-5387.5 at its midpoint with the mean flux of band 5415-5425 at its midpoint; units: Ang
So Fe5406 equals 2.4 Ang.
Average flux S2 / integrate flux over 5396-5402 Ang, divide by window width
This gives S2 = 126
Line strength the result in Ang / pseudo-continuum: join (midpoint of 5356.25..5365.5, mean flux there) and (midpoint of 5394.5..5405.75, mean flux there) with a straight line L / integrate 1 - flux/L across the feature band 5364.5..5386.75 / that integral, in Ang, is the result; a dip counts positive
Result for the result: -1.98 Ang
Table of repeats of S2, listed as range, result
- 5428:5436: 120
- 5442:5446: 108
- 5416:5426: 129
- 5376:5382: 157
